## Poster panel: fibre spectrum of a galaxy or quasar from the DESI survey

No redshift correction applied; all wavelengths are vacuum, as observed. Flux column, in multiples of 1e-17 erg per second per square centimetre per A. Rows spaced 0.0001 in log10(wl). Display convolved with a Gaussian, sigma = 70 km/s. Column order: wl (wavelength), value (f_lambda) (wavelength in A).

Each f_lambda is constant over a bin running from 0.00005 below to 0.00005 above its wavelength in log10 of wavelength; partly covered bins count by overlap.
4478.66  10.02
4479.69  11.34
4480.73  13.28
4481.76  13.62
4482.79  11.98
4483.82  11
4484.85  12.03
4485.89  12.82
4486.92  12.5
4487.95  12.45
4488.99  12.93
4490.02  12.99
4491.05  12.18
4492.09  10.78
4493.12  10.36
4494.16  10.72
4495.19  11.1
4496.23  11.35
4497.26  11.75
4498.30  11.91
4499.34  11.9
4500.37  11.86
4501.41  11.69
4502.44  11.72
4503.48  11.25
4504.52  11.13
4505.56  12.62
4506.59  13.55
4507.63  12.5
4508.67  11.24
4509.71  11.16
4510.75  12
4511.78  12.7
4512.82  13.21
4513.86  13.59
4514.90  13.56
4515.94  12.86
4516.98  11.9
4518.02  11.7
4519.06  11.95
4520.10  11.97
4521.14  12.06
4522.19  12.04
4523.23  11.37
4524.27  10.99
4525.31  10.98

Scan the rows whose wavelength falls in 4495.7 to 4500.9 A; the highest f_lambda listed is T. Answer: 11.91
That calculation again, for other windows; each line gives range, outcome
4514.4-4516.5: 13.56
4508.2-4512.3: 12.7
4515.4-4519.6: 12.86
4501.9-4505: 11.72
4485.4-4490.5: 12.99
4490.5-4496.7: 12.18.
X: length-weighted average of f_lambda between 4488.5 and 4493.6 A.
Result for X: 11.9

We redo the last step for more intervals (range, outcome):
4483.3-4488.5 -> 12.2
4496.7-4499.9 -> 11.9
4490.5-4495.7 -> 11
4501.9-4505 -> 11.4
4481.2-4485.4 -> 12.2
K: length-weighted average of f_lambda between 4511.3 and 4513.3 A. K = 12.9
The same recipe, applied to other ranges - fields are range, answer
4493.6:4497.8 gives 11.2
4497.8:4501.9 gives 11.8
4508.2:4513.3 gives 12.1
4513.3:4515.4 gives 13.6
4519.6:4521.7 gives 12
